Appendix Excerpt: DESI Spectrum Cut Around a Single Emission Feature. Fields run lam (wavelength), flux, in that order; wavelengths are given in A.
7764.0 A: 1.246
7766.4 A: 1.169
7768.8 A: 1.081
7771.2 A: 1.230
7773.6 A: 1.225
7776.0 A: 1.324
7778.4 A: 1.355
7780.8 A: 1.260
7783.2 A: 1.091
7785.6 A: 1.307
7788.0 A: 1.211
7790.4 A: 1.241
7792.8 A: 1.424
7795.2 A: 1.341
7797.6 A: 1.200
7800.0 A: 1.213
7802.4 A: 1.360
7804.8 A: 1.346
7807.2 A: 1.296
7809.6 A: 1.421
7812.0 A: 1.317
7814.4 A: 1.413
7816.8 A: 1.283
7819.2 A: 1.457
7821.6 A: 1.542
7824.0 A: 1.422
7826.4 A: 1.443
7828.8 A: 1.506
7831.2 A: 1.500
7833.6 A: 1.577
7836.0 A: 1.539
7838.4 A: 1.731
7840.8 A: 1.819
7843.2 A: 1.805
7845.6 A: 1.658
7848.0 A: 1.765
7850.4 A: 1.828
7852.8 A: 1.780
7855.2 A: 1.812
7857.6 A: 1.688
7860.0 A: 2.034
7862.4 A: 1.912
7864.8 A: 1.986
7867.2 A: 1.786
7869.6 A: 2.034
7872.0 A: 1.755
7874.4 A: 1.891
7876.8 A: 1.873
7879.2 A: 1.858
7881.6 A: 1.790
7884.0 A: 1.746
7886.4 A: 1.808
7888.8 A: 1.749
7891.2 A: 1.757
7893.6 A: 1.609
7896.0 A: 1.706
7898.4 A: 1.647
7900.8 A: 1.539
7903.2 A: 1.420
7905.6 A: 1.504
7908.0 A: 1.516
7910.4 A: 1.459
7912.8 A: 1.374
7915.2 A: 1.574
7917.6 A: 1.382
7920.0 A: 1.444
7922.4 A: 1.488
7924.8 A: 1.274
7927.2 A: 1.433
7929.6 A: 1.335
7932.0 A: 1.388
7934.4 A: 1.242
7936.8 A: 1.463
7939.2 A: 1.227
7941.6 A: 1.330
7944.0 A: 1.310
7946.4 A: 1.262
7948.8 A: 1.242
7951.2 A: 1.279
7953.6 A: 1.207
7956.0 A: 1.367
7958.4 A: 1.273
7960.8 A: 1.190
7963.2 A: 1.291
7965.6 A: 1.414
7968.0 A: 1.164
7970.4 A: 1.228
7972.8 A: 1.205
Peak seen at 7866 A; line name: Mg II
